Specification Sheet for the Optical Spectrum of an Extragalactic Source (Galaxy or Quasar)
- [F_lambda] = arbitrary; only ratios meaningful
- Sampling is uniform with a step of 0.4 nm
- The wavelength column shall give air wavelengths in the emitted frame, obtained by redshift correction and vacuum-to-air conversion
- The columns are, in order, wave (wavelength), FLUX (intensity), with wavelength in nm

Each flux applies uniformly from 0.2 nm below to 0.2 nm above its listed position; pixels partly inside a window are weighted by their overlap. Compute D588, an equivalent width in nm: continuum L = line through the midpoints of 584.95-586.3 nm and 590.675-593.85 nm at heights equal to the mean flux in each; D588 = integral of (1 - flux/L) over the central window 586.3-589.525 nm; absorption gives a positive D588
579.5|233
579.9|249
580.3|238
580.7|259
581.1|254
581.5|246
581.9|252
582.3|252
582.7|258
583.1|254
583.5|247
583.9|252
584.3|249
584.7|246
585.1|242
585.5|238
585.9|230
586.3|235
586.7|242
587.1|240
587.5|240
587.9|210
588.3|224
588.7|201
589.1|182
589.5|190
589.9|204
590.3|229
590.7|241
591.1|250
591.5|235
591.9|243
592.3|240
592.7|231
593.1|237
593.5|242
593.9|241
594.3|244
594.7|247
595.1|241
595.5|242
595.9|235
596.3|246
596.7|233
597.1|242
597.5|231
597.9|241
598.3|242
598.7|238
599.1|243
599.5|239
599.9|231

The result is 0.25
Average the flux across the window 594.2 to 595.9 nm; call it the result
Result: 242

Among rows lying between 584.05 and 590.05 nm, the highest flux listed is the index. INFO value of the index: 249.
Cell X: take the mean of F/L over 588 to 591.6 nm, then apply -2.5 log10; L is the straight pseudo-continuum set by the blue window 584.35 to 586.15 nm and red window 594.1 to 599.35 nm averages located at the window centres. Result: 0.11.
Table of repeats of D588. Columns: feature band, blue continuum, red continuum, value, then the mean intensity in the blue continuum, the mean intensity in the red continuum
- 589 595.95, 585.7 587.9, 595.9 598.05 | 0.12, 235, 238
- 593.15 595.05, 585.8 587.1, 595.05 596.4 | -0.02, 237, 241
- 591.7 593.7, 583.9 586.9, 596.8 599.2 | 0.01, 241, 239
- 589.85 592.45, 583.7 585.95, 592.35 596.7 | 0.06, 244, 240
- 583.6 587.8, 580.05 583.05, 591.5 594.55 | 0.11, 251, 240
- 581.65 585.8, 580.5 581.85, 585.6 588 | -0.07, 253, 234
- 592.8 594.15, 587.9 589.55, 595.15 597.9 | -0.09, 201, 239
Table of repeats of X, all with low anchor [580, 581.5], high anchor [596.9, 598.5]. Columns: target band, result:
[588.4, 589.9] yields 0.25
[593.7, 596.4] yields -0.01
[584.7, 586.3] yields 0.04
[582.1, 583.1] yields -0.03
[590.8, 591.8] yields 0.00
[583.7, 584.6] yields -0.01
